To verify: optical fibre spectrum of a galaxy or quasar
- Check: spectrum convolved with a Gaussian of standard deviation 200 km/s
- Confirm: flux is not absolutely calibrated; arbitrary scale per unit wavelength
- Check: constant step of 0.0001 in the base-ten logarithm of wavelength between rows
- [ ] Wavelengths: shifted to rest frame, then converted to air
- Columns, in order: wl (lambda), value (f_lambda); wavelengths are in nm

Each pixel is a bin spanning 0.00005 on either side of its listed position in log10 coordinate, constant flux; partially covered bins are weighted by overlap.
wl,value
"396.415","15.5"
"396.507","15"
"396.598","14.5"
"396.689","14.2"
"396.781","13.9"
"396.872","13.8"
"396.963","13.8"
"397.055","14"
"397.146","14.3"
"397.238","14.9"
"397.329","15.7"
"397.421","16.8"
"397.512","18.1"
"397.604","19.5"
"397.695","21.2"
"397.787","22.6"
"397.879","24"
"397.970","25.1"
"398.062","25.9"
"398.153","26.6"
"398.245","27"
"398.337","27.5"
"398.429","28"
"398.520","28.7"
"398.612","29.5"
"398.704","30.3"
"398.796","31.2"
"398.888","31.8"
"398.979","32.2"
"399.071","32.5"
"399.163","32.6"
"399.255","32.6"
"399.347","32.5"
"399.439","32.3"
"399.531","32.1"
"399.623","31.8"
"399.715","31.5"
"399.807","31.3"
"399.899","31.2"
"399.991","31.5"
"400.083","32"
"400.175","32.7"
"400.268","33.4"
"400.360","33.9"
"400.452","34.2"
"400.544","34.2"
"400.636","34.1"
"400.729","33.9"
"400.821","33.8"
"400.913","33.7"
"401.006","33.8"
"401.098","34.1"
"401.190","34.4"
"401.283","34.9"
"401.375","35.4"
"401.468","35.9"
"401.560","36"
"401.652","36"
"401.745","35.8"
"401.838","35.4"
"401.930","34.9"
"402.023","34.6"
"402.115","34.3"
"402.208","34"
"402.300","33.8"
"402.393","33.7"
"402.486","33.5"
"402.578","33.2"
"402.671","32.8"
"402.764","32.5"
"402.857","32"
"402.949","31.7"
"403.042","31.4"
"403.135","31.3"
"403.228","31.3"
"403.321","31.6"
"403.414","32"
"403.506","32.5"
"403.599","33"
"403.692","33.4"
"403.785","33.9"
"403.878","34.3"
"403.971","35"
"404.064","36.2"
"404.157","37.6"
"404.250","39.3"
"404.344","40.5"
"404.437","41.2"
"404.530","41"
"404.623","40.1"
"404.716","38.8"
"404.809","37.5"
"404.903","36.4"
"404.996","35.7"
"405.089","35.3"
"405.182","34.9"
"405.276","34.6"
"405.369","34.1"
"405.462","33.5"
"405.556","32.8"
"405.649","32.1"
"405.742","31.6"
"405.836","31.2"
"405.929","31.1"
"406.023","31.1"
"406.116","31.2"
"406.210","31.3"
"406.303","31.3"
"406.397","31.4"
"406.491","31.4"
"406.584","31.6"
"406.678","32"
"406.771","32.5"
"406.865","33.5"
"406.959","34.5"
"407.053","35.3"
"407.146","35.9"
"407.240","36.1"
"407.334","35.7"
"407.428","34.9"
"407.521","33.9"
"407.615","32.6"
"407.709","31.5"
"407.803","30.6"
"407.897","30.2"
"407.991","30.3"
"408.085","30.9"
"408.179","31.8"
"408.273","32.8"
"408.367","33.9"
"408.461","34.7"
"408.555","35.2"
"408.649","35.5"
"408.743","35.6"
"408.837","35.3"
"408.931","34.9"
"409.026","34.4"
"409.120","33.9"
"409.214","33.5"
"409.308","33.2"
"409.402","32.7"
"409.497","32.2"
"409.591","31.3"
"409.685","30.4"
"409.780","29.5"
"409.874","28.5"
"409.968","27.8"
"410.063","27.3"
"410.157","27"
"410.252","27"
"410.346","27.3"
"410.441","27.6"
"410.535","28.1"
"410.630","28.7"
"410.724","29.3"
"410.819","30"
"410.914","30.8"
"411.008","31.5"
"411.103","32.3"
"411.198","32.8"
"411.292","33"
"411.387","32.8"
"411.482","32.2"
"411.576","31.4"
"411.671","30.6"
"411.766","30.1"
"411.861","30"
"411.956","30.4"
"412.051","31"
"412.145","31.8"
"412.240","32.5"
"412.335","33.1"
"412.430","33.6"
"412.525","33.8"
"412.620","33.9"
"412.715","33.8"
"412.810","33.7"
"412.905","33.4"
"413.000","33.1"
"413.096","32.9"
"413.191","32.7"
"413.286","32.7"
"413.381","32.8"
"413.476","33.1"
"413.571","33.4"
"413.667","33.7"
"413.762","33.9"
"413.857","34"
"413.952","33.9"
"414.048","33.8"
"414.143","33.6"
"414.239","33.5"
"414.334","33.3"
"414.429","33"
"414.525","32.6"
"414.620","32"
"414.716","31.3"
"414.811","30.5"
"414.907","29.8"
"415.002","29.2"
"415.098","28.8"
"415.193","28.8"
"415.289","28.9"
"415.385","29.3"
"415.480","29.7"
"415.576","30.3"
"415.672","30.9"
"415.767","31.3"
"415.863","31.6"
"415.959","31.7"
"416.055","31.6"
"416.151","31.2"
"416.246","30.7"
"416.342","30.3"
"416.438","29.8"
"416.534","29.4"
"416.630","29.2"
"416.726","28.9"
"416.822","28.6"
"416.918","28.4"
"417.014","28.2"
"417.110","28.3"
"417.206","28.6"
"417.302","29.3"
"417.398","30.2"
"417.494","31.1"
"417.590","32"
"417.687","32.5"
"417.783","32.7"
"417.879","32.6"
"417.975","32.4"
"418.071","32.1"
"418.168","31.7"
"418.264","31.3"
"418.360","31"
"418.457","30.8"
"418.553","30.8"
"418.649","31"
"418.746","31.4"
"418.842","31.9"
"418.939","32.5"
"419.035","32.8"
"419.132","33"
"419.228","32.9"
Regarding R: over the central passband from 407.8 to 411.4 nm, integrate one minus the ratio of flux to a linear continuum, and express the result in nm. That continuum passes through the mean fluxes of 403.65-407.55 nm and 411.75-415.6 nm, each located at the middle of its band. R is 0.22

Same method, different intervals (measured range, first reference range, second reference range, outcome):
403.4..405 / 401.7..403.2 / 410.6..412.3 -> -0.18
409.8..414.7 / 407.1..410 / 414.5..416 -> -0.03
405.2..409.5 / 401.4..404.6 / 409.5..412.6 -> -0.09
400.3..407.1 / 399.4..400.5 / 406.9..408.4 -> -0.29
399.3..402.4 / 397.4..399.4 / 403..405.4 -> -0.30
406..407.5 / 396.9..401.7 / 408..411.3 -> -0.12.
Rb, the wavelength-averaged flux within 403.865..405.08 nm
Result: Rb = 38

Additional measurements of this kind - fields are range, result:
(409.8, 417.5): 31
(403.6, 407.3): 34.6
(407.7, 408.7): 32.5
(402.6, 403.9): 32.4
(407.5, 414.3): 32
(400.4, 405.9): 34.6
